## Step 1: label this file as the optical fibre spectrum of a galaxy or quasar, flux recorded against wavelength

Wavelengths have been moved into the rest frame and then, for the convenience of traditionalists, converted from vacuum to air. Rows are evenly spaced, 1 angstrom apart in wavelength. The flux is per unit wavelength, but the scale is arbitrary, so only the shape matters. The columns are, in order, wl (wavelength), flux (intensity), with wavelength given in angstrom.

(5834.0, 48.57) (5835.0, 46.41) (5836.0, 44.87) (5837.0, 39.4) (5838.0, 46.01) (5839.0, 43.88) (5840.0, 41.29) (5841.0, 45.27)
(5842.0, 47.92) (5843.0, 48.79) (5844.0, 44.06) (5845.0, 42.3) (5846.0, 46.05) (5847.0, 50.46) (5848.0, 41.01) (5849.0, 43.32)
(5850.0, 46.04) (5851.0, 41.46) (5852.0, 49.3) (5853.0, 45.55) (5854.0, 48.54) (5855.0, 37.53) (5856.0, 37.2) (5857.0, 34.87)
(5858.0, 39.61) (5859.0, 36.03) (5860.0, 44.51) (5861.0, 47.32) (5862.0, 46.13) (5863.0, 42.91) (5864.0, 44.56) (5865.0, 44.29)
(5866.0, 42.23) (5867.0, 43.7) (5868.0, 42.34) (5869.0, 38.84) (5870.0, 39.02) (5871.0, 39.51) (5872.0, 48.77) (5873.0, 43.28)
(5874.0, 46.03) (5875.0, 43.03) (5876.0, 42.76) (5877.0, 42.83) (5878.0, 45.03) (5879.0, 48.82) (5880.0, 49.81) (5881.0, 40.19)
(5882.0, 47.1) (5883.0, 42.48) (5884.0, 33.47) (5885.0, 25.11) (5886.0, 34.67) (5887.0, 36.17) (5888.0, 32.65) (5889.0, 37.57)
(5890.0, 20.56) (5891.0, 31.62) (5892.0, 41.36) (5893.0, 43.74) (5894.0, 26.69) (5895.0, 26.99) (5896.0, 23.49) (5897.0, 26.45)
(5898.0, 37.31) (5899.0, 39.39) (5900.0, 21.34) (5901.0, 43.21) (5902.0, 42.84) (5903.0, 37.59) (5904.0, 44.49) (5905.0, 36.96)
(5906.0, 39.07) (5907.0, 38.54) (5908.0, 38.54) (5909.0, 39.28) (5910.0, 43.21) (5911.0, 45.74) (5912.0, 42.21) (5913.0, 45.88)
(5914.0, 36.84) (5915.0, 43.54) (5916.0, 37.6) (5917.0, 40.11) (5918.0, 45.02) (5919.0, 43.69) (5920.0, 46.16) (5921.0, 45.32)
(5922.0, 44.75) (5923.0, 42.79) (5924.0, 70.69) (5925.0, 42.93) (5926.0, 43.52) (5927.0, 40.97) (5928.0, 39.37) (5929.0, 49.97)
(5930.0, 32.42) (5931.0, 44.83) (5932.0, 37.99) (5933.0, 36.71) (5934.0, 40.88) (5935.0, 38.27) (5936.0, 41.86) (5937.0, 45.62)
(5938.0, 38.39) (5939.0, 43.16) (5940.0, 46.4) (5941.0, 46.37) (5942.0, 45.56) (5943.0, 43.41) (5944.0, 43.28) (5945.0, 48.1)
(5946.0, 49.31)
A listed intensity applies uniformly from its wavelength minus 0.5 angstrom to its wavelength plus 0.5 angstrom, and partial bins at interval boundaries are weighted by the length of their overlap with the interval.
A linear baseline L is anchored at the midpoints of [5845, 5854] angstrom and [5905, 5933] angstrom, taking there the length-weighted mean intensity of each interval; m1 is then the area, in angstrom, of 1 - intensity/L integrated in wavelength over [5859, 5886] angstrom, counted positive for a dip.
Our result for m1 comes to 1.19 angstrom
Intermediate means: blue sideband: 45.4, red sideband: 42.8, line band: 42.6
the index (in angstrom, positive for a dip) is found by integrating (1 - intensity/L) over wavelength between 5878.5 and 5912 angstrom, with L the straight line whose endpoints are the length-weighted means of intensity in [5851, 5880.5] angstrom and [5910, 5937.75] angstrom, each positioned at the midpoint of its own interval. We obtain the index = 4.84 angstrom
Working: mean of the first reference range 43.2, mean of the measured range 36.9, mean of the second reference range 43.1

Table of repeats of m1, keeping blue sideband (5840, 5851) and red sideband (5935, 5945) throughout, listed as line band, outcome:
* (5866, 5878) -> 0.5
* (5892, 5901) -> 2.5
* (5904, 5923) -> 1.0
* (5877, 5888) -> 1.1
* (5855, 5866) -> 0.8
